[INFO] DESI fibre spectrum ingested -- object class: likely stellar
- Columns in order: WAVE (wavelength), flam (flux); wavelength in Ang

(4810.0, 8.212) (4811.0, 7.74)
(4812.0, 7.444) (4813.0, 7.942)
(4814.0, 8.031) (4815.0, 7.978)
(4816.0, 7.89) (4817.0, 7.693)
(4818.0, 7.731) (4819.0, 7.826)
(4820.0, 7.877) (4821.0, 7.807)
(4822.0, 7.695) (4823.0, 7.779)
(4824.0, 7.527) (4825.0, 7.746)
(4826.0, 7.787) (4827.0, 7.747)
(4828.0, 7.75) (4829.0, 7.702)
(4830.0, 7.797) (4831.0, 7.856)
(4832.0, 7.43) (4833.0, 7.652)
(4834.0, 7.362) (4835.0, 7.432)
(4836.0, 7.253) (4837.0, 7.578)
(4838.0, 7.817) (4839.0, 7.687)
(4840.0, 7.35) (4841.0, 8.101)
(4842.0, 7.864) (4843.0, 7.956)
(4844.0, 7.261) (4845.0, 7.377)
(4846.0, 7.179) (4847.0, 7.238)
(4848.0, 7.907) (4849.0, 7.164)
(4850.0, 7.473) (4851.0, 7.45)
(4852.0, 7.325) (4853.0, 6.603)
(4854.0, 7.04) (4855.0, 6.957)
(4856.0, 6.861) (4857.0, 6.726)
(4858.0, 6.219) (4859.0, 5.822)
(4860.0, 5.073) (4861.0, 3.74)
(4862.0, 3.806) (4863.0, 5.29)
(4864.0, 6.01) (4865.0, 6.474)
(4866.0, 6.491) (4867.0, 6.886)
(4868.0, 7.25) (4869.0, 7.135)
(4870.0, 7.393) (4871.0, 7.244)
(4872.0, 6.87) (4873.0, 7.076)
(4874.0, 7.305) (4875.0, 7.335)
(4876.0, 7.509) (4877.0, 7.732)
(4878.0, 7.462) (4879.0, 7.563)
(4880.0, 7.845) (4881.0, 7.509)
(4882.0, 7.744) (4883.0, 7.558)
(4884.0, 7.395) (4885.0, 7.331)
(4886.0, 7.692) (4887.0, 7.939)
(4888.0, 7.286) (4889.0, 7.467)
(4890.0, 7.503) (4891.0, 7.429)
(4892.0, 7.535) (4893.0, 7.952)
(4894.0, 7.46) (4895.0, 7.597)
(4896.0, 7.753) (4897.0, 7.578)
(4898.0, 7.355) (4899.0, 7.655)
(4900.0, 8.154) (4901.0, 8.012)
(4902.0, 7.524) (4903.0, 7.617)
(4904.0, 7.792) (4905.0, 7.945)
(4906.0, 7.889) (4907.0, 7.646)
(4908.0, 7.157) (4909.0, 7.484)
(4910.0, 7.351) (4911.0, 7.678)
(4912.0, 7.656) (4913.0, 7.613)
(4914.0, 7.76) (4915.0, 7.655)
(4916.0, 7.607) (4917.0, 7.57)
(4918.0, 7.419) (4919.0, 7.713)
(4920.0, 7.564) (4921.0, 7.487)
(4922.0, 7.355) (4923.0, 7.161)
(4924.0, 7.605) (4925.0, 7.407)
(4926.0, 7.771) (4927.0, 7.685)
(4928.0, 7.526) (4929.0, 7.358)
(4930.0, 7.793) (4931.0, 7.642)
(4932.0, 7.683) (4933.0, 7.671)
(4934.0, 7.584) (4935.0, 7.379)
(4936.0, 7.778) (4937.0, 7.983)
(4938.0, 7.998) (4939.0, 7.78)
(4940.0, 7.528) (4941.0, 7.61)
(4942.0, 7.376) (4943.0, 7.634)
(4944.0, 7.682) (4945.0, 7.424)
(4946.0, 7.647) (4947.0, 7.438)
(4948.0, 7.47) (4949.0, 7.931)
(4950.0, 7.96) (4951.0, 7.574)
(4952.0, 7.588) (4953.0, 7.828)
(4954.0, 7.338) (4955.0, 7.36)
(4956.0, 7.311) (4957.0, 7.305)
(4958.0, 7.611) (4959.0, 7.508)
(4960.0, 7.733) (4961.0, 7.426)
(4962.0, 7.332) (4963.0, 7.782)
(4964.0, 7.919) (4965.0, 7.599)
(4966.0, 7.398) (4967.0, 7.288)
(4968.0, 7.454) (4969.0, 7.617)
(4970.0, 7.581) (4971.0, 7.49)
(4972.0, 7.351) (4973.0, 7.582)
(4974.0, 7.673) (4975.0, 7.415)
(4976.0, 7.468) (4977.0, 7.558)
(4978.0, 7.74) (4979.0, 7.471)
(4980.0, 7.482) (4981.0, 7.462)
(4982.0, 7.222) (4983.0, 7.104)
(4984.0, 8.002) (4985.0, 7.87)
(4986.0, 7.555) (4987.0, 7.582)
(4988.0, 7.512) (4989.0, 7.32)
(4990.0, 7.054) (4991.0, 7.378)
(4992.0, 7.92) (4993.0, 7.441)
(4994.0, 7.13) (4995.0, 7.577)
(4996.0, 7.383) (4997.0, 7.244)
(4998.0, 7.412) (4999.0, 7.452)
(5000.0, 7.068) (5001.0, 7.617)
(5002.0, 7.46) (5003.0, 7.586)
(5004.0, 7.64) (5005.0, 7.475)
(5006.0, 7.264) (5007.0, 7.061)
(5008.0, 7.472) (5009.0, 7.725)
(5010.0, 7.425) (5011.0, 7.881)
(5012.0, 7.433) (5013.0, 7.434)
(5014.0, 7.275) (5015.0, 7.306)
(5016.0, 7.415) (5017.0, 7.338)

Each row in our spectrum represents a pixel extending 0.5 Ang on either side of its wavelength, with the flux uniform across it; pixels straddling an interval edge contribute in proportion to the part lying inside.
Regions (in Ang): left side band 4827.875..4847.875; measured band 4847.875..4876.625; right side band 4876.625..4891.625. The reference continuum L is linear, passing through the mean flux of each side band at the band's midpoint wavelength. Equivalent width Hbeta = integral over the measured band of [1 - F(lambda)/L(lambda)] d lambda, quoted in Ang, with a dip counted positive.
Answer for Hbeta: 3.6 Ang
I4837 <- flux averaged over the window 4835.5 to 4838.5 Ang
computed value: 7.55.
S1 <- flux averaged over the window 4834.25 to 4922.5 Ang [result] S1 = 7.28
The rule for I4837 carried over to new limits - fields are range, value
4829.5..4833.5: 7.68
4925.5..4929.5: 7.58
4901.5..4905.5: 7.72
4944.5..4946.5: 7.54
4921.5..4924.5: 7.37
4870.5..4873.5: 7.06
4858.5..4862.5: 4.61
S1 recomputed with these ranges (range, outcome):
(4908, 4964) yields 7.58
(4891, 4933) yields 7.61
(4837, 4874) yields 6.85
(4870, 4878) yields 7.31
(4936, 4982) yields 7.57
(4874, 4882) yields 7.56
